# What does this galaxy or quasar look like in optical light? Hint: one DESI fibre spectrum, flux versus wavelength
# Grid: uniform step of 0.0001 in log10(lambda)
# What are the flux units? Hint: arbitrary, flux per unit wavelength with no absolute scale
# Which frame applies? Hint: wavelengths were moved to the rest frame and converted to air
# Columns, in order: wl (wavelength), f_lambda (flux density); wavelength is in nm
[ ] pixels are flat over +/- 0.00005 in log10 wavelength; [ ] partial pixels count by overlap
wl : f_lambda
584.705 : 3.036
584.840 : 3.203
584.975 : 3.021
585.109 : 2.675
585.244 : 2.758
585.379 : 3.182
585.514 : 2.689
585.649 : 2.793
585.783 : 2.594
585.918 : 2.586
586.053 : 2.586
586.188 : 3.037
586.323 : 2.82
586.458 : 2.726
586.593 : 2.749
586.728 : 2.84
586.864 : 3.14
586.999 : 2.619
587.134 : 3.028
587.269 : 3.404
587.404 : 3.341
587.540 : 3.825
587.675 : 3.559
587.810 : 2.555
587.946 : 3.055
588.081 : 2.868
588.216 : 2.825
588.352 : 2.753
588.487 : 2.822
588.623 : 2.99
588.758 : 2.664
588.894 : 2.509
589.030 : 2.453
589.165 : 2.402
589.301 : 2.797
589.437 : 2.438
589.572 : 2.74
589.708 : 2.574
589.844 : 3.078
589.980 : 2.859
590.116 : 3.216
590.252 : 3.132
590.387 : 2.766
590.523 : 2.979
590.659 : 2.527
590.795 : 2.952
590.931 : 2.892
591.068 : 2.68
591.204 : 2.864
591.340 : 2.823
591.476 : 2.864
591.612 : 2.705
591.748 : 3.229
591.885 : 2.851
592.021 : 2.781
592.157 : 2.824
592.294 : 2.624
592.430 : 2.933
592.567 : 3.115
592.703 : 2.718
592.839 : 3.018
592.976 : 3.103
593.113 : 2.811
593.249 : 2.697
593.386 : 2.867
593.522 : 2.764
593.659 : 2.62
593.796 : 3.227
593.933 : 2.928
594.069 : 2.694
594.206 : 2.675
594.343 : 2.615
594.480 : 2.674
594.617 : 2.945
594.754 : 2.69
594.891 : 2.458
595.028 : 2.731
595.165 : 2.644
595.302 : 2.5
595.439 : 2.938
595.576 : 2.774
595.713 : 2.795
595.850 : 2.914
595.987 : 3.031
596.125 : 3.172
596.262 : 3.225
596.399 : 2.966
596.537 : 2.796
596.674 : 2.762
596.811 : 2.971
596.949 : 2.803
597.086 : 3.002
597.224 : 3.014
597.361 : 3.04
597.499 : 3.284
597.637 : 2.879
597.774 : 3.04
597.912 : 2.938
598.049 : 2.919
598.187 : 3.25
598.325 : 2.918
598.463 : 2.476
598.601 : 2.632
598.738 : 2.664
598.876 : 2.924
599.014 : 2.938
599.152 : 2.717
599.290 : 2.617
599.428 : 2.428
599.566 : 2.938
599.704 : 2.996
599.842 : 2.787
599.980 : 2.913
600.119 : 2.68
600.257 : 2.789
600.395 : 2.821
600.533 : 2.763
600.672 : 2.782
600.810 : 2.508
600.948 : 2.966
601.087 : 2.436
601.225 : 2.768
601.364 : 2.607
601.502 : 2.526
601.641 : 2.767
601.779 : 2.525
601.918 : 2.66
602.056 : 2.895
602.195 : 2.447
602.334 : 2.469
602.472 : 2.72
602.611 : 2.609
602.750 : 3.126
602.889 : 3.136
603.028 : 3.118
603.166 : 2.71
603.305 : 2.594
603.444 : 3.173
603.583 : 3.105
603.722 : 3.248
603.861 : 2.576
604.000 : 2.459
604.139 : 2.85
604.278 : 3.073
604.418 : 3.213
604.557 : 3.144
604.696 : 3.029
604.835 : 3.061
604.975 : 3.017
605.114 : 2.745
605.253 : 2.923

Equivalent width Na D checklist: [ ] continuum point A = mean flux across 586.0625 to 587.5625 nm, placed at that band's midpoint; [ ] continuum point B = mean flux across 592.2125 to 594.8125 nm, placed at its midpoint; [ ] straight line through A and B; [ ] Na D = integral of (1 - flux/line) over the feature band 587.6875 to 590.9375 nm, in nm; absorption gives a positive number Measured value 0.16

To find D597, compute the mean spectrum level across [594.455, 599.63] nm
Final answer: 2.85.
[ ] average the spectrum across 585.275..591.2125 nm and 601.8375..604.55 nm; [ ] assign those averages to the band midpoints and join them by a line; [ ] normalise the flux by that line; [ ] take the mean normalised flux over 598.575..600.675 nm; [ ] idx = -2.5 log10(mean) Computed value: 0.03 mag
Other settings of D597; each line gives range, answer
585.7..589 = 2.91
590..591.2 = 2.89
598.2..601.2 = 2.76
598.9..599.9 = 2.78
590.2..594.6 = 2.84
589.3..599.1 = 2.86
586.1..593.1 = 2.88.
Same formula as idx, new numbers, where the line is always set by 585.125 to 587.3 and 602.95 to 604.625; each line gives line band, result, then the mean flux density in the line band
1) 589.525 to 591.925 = -0.01 mag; 2.87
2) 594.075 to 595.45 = 0.08 mag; 2.68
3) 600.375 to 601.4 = 0.08 mag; 2.7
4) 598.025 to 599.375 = 0.04 mag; 2.8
